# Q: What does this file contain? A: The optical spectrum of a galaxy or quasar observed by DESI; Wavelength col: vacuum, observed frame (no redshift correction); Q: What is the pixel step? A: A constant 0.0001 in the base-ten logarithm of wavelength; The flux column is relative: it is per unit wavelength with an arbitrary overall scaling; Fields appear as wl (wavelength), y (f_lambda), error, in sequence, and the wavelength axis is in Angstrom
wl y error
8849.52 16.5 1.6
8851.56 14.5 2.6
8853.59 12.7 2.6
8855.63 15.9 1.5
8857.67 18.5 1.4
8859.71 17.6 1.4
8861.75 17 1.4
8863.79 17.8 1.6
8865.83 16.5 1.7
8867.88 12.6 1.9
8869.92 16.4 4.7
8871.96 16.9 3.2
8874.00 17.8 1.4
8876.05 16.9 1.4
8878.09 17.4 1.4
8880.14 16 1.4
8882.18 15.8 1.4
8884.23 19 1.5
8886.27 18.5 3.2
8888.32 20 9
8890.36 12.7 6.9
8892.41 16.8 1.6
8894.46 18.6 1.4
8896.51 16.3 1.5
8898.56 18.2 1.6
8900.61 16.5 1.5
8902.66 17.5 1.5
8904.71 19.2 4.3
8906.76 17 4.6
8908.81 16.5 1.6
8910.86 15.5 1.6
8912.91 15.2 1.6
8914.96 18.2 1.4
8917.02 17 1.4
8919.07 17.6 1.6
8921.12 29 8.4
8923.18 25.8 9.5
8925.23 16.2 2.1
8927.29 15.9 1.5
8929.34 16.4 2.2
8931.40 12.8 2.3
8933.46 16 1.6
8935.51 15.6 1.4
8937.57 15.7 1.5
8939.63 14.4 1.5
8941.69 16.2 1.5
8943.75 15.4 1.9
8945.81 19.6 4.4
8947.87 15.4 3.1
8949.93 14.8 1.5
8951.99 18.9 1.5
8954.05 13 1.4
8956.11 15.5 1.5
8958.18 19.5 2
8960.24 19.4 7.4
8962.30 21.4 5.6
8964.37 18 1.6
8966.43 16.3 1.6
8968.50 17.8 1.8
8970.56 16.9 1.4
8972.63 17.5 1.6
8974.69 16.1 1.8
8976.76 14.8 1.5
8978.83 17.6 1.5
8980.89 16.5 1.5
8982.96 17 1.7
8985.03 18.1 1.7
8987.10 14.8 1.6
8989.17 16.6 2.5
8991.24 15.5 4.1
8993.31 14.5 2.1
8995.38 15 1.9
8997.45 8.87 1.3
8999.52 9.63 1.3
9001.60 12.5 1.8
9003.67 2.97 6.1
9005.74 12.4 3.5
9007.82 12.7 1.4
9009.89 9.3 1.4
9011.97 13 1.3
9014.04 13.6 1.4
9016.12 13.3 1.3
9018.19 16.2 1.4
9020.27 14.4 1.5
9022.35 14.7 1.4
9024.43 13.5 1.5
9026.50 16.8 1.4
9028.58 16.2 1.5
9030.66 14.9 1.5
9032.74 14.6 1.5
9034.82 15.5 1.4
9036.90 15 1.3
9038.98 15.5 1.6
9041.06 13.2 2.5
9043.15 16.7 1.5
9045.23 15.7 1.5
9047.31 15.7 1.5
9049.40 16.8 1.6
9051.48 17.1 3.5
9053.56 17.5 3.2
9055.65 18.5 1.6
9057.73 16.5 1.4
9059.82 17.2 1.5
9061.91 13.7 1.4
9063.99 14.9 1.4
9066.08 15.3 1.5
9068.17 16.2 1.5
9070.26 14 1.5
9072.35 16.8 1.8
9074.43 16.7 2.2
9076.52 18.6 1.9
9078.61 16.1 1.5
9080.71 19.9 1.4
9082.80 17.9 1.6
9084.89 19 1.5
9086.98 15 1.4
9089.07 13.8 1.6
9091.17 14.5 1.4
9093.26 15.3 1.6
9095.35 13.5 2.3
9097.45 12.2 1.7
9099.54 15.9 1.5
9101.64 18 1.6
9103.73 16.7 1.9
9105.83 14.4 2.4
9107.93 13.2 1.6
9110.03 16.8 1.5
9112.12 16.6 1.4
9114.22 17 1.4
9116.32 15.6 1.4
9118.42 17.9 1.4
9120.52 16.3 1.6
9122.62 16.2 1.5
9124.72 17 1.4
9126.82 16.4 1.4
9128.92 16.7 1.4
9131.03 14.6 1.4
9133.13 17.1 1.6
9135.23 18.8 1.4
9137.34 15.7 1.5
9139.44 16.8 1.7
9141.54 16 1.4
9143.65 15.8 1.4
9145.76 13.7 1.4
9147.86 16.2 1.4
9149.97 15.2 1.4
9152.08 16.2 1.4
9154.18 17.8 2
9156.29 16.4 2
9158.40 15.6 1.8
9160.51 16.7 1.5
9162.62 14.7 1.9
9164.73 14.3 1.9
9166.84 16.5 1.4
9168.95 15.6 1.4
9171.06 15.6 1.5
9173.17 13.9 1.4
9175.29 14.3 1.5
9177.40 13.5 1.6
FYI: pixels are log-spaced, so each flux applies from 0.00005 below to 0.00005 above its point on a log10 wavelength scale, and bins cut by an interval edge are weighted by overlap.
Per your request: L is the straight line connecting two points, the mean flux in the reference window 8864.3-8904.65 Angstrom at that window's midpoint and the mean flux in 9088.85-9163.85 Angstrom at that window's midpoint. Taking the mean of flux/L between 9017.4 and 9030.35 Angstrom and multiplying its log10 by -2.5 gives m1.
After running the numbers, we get 0.07 mag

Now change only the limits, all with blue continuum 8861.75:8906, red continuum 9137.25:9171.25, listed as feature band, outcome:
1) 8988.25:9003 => 0.27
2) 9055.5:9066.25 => 0.02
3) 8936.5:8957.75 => 0.05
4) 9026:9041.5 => 0.08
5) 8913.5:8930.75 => -0.14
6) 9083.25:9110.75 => 0.05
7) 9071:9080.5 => -0.07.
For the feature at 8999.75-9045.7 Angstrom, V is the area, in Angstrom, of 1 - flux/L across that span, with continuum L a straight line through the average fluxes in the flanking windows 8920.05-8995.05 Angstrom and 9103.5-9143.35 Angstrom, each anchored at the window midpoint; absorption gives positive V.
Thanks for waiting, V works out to 8.5 Angstrom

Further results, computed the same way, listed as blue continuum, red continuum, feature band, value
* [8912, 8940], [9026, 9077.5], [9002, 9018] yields 5.0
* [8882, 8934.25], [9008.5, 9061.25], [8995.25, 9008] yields 4.6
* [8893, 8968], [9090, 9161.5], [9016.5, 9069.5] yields 2.9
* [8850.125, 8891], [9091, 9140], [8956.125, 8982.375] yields -2.0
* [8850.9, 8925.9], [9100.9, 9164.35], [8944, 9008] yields 5.5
